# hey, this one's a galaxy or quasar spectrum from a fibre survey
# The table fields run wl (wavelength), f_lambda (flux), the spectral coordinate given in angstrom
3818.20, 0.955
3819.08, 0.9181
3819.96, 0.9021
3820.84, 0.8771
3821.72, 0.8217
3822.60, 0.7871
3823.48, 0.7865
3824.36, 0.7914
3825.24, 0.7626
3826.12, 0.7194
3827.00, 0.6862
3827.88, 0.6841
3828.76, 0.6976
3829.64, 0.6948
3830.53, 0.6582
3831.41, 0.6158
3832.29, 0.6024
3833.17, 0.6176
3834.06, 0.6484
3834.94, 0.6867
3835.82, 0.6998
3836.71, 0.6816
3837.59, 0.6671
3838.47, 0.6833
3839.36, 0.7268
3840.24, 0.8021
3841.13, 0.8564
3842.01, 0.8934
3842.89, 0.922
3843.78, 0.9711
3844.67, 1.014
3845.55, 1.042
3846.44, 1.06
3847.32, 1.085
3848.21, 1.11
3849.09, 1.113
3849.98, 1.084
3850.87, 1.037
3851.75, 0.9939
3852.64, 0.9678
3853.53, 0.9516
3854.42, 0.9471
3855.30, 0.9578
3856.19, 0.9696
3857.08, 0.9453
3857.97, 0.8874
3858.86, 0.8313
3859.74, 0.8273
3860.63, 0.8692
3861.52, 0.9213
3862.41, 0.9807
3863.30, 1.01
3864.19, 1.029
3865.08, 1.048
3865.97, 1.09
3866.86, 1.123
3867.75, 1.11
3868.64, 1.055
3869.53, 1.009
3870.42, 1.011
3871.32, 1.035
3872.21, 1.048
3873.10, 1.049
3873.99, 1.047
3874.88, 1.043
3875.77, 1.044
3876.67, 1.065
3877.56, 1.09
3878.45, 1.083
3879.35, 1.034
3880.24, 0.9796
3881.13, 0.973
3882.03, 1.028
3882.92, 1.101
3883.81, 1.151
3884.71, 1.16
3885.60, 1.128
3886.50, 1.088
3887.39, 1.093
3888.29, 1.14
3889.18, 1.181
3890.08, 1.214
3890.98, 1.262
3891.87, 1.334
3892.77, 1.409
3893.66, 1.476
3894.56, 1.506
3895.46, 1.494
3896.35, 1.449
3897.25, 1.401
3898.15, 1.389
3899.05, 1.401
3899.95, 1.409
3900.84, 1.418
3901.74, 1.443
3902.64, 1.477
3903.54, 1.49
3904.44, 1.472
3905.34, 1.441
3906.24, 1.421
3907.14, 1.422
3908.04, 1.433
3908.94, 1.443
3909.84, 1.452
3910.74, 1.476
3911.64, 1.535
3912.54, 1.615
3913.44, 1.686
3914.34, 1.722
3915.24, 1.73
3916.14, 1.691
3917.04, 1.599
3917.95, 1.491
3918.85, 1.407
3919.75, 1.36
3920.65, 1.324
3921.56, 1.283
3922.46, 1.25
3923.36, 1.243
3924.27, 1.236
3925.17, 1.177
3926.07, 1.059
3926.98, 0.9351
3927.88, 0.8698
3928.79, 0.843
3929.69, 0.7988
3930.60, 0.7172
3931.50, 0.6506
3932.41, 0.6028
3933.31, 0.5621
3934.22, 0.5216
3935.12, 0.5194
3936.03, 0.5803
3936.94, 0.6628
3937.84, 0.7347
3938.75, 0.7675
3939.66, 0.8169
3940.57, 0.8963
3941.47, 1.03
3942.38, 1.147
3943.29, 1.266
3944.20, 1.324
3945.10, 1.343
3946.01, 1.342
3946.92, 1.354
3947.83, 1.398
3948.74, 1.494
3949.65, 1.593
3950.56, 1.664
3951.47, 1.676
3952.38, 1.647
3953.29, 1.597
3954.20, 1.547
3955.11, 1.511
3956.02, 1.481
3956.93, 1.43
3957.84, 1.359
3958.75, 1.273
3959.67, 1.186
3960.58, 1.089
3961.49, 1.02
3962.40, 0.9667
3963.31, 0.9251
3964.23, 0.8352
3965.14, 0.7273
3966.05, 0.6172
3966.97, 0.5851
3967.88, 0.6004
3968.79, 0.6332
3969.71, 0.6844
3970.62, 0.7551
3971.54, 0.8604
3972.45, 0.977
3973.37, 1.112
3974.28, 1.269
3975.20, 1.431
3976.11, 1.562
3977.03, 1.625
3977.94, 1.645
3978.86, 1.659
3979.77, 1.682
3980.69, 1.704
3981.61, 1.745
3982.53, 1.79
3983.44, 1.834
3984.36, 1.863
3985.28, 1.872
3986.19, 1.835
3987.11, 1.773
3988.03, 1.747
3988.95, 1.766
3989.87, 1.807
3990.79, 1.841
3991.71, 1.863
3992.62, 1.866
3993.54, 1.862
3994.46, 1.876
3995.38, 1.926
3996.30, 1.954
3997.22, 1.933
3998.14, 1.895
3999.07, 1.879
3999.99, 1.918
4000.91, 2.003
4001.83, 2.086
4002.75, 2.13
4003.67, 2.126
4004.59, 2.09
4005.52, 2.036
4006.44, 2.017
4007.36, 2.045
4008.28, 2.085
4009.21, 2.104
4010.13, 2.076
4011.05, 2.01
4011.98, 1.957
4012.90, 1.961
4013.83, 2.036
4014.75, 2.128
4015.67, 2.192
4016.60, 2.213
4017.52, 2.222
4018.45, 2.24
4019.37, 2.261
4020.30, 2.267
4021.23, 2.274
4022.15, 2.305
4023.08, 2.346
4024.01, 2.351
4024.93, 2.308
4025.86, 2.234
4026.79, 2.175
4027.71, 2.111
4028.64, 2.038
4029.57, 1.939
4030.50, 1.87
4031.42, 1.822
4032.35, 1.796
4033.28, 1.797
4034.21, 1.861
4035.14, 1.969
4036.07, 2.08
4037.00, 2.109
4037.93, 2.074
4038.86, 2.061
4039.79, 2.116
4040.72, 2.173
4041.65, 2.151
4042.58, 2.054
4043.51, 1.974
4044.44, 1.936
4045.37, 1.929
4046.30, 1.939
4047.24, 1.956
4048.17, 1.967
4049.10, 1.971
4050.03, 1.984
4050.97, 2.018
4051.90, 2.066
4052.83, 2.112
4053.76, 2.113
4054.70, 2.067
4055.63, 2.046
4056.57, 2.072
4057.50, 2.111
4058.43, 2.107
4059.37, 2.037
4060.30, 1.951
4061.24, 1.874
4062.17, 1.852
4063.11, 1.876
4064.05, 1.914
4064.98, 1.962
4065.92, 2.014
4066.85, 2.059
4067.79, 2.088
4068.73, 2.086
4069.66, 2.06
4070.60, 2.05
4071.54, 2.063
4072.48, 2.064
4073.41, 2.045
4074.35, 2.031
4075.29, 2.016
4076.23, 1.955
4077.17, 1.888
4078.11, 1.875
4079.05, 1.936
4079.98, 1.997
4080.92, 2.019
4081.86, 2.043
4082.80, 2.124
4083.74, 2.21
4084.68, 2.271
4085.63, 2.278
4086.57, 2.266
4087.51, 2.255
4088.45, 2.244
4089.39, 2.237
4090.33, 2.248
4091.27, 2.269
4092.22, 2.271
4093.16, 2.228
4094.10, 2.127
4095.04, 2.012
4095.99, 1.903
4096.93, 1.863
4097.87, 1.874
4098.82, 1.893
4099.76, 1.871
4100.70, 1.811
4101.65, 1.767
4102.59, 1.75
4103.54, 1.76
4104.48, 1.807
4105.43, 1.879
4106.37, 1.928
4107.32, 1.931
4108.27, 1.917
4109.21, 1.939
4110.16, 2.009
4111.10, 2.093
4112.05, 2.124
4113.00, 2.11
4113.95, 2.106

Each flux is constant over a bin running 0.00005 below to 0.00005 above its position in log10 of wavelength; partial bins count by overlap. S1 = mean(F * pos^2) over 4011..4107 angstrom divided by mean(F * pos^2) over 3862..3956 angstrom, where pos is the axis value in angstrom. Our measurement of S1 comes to 1.8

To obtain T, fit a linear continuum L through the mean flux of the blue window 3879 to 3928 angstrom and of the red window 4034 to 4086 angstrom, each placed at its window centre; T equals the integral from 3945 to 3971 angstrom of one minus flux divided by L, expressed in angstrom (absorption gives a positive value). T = 6.4 angstrom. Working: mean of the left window 1.34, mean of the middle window 1.18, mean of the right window 2.03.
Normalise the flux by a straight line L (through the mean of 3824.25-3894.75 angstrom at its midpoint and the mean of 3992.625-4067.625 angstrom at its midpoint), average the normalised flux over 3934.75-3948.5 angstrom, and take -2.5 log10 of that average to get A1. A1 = 0.41 mag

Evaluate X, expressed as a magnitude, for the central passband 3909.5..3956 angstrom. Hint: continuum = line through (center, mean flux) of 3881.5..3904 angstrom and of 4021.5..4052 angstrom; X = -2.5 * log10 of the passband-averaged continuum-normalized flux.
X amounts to 0.235 mag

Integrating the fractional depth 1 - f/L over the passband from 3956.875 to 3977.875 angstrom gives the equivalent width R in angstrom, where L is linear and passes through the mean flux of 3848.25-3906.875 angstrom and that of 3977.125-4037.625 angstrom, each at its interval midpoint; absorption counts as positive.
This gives 8.5 angstrom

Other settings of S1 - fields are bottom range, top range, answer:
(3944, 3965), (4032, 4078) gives 1.58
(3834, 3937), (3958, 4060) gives 1.73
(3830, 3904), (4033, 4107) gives 2.13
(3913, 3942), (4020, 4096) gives 2.09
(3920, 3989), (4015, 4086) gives 1.80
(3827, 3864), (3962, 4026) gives 2.18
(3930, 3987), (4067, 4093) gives 1.88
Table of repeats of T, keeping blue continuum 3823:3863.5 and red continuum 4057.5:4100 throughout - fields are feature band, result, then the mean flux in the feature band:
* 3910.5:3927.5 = -2.4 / 1.41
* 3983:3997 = -2.2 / 1.85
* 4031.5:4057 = -1.8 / 2.01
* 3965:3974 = 4.4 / 0.766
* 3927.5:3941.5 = 6.4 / 0.713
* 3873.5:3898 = -2.7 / 1.19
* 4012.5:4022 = -2.4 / 2.19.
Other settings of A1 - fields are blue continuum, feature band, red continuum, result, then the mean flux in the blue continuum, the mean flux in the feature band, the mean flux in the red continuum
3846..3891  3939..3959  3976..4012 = 0.16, 1.04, 1.37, 1.89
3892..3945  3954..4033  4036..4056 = 0.01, 1.22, 1.72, 2.04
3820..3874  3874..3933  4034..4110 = -0.08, 0.89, 1.26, 2.02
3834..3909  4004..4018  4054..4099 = -0.19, 1.1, 2.08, 2.06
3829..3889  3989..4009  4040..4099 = -0.17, 0.954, 1.96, 2.05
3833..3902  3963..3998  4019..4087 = 0.15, 1.05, 1.46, 2.05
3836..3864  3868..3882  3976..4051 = 0.05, 0.928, 1.04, 1.99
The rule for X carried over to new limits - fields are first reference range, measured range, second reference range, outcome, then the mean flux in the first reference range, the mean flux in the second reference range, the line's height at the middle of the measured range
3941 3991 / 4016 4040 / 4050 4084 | -0.20 mag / 1.35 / 2.02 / 1.76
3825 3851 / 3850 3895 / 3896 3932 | -0.01 mag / 0.815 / 1.34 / 1.05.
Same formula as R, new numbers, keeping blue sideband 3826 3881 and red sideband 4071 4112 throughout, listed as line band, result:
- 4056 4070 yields -0.84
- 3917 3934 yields 2.62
